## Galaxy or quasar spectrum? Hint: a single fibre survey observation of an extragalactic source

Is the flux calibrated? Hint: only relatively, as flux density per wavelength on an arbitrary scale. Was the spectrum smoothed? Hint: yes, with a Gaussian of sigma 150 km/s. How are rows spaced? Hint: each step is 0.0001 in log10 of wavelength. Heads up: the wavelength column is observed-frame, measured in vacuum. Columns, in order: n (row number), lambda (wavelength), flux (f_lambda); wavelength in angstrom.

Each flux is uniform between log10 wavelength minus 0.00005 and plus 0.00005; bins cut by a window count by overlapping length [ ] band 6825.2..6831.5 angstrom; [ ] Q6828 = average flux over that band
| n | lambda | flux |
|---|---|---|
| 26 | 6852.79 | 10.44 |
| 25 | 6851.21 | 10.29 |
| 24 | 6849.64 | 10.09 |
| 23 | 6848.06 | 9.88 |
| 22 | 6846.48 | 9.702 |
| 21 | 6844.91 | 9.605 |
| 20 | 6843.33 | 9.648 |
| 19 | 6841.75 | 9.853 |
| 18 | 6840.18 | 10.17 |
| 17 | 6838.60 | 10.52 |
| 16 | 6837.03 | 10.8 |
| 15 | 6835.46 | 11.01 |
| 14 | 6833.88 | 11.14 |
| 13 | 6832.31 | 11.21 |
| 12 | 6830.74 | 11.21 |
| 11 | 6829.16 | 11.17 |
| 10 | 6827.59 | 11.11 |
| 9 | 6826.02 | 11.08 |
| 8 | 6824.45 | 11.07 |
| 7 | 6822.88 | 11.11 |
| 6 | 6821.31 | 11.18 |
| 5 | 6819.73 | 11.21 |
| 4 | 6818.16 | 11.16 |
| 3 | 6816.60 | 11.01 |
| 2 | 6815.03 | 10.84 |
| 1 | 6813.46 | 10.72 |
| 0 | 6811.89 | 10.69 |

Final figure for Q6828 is 11.1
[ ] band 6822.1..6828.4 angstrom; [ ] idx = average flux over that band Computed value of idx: 11.1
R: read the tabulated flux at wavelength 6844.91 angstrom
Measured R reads 9.605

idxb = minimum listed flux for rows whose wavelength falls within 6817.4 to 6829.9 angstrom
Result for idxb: 11.07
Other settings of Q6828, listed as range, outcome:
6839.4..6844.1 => 9.89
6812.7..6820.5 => 11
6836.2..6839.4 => 10.7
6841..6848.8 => 9.73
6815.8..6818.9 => 11.1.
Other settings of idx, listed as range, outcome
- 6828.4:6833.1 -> 11.2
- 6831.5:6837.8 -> 11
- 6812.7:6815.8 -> 10.8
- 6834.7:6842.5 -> 10.5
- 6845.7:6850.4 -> 9.88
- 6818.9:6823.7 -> 11.1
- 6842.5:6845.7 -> 9.62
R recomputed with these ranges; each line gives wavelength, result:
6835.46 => 11.01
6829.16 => 11.17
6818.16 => 11.16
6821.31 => 11.18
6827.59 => 11.11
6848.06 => 9.88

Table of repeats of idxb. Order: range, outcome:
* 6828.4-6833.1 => 11.17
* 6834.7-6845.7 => 9.605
